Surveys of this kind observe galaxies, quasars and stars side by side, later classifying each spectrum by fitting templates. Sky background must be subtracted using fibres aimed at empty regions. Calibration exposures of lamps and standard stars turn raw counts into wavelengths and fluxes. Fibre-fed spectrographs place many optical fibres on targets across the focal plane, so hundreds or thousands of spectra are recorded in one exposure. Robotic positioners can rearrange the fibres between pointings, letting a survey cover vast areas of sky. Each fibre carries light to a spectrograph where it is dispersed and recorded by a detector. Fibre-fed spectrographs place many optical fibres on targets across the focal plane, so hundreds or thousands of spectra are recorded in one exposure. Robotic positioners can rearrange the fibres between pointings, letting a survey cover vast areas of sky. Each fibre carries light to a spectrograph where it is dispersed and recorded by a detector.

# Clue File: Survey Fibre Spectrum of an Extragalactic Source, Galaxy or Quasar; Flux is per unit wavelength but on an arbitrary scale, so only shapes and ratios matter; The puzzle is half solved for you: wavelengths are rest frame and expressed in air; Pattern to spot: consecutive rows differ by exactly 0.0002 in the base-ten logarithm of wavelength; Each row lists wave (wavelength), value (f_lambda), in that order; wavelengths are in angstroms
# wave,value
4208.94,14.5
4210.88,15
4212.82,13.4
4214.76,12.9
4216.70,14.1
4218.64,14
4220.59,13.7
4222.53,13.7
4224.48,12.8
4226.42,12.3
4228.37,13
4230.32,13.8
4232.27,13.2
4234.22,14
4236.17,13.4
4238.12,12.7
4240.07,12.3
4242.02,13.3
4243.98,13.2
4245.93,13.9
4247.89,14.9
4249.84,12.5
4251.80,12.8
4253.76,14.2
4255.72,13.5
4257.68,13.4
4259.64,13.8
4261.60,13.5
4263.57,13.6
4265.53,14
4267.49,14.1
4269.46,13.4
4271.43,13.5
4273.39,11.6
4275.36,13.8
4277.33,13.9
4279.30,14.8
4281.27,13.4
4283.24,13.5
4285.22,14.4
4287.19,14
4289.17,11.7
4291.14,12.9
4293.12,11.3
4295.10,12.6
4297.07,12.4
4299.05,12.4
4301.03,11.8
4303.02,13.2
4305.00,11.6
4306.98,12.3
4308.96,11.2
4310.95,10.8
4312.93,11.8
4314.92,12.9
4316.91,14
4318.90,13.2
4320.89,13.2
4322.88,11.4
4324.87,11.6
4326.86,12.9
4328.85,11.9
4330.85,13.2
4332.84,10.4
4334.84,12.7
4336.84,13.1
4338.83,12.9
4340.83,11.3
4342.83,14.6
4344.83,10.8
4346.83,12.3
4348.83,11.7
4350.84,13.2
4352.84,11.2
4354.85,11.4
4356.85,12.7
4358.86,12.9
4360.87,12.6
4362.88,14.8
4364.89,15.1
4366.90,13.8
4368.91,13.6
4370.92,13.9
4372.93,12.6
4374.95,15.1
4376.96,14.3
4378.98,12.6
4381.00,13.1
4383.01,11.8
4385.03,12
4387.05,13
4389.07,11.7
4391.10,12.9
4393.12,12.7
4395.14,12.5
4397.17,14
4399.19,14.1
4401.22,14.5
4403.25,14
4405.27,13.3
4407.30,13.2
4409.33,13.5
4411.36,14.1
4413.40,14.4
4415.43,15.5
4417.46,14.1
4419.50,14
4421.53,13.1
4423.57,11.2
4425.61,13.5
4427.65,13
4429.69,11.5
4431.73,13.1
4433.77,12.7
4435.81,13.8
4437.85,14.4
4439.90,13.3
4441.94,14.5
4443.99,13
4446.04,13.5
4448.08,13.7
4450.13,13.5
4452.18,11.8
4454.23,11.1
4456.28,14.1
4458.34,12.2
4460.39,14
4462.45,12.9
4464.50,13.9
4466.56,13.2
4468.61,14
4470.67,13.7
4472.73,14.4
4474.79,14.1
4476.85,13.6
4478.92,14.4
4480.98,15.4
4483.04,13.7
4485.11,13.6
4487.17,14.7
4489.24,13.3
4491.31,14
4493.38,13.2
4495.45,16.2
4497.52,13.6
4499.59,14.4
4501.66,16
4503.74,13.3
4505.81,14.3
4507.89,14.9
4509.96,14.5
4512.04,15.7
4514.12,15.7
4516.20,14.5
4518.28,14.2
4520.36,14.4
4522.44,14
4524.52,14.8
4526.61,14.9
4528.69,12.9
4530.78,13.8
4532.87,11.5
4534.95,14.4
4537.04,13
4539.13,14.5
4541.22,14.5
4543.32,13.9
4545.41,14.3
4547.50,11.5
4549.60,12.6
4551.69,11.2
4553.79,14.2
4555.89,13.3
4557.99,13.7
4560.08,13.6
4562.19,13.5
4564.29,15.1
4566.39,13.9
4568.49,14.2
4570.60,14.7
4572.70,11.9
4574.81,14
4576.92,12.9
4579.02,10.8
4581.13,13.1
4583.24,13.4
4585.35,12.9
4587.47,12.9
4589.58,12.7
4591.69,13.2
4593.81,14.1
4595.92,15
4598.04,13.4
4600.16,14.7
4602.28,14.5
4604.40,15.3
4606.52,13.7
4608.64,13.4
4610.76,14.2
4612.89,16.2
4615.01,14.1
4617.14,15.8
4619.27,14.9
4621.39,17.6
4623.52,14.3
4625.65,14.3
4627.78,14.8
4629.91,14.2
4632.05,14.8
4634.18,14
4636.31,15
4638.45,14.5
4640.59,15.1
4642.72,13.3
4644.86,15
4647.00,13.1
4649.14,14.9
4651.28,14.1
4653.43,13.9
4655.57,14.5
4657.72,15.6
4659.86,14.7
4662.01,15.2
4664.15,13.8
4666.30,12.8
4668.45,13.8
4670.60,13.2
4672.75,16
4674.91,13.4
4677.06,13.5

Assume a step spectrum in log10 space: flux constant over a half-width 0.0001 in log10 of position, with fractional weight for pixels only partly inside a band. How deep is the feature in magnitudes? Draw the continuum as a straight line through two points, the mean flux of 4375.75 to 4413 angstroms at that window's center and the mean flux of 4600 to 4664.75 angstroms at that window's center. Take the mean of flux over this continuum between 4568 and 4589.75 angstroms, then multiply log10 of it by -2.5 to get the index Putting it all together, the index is 0.10 mag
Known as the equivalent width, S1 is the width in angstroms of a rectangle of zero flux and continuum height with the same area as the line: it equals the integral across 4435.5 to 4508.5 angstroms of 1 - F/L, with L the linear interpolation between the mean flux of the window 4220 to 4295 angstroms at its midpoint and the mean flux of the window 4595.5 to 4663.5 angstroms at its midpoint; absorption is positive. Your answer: 1.4 angstroms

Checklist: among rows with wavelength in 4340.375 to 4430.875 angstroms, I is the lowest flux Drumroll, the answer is 10.8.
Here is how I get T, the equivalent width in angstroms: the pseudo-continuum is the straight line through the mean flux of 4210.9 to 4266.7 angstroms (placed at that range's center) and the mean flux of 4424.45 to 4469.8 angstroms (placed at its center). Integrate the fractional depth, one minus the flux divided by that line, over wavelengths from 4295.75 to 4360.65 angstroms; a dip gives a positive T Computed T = 5.17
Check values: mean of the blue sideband 13.5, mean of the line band 12.3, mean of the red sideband 13.2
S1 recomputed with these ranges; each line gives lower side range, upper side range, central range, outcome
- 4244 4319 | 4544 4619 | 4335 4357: 1.5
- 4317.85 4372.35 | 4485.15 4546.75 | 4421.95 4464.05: 1.6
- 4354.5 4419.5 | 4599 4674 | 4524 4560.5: 1.8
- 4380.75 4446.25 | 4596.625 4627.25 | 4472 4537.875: -1.3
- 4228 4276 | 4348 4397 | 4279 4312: 1.8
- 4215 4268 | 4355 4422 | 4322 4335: 1.4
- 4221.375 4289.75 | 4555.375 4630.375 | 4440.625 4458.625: 0.9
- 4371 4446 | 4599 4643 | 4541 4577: 2.1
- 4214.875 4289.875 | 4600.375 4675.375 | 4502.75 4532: -0.4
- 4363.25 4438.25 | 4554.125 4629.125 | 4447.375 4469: 0.8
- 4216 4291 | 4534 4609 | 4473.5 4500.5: -1.3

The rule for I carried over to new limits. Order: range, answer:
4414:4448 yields 11.2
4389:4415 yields 11.7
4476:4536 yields 11.5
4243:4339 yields 10.4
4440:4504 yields 11.1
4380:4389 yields 11.8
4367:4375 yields 12.6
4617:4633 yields 14.2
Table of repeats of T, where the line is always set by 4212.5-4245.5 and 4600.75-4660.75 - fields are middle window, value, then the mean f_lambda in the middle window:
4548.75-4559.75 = 1.0 angstroms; 13.1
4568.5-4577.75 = 0.6 angstroms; 13.5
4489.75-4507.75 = -0.2 angstroms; 14.4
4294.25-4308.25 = 1.3 angstroms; 12.3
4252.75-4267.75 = -0.4 angstroms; 13.7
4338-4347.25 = 0.9 angstroms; 12.4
